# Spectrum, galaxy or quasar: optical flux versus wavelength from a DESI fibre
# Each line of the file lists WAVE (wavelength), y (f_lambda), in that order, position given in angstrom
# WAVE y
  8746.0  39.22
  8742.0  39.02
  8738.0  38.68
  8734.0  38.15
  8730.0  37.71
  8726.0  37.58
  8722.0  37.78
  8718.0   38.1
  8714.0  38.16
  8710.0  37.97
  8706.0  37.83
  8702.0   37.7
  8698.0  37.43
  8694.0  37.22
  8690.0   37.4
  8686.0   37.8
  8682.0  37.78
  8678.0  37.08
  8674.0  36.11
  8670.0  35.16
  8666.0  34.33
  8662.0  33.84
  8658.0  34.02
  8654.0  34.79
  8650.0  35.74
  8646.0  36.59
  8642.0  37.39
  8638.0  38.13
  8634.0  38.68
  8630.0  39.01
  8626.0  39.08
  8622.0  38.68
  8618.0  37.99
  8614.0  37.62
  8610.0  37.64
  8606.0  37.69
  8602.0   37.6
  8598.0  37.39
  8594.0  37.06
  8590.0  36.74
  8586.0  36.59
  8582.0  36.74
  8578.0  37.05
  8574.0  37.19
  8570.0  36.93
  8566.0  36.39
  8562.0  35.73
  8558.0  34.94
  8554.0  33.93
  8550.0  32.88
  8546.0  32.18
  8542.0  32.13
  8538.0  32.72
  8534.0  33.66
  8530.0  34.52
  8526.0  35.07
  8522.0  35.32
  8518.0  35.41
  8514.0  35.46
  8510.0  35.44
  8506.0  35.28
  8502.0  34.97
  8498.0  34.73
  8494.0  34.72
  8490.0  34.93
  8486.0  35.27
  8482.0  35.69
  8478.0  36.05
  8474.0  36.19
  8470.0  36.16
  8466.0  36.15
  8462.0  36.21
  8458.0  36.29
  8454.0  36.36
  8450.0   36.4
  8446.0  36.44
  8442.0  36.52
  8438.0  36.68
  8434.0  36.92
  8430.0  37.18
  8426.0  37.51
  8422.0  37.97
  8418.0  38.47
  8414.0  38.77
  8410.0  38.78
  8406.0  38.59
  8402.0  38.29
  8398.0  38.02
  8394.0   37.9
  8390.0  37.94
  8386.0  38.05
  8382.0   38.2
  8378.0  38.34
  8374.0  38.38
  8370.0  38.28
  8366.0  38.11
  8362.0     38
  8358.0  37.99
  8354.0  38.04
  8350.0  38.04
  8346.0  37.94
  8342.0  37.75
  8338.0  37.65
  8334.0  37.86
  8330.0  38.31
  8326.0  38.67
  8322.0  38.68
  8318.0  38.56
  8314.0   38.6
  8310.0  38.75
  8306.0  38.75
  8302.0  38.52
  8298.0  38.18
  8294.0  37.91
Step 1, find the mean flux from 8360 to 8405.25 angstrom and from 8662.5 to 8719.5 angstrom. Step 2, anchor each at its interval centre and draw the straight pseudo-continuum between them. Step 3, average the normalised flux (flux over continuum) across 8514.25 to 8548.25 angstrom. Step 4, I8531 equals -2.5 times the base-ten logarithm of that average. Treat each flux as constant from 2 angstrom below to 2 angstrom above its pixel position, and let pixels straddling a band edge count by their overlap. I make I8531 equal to 0.11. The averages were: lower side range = 38.1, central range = 34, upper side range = 37.1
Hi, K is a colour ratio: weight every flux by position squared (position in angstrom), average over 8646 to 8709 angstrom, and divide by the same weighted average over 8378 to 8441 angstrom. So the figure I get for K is 1.02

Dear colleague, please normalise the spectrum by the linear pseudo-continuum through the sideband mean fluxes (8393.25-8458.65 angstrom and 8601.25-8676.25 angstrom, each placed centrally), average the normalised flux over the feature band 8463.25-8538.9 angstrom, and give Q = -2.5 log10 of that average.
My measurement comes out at 0.06 mag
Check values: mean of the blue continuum 37.5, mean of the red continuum 36.8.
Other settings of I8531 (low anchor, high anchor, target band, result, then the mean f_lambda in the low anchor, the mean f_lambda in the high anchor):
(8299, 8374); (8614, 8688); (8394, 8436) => 0.00 mag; 38.3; 36.8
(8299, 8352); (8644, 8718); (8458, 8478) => 0.04 mag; 38.3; 36.5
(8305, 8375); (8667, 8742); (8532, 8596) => 0.08 mag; 38.2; 37.5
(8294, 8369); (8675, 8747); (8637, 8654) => 0.04 mag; 38.2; 37.9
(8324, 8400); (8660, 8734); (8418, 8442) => 0.02 mag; 38.1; 37.1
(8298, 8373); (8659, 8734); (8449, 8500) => 0.06 mag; 38.2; 37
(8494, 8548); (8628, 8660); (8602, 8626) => -0.05 mag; 34.4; 36.8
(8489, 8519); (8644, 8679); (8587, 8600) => -0.06 mag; 35.1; 35.2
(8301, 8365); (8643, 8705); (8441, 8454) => 0.03 mag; 38.3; 36.2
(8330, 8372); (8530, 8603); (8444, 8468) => 0.01 mag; 38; 35.4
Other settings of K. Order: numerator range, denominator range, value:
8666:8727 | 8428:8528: 1.10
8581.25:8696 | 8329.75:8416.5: 1.03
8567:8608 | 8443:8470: 1.05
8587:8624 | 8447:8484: 1.07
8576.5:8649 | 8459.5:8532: 1.09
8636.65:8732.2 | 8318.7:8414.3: 1.04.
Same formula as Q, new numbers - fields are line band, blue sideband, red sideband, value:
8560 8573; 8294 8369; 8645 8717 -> 0.02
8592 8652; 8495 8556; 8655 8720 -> -0.06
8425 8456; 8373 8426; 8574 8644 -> 0.04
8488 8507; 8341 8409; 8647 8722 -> 0.08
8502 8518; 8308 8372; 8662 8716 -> 0.07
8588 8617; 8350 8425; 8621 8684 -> -0.01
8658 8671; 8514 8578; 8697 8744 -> 0.08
